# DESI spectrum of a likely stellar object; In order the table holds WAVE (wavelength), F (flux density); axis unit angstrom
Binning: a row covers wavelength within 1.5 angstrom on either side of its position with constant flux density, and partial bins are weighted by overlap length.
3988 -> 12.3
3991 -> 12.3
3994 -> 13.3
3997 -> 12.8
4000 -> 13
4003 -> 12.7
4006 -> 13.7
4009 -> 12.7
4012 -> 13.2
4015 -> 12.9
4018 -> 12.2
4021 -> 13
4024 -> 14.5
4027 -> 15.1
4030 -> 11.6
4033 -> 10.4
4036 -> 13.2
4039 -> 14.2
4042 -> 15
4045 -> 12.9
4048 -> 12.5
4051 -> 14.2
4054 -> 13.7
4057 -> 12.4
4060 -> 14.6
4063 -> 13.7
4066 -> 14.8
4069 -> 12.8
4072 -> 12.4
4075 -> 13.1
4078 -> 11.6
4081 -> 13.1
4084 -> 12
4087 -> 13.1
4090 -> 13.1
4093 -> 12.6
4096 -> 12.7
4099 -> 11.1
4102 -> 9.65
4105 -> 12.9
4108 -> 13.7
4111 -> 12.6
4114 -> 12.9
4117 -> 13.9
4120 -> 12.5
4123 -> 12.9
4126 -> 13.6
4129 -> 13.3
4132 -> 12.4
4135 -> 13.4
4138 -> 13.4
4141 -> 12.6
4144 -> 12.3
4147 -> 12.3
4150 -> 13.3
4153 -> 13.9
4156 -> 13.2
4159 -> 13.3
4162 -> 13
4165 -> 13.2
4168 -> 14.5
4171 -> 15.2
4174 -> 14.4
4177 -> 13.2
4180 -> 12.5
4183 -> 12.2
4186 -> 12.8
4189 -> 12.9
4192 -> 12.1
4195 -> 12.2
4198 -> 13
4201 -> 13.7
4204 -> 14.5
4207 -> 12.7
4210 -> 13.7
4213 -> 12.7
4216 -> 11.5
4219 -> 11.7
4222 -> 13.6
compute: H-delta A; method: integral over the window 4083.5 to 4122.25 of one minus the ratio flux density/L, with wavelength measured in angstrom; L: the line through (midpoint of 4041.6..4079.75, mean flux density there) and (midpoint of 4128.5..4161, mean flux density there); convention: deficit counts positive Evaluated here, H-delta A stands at 1.9 angstrom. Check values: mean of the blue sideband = 13.3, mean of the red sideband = 13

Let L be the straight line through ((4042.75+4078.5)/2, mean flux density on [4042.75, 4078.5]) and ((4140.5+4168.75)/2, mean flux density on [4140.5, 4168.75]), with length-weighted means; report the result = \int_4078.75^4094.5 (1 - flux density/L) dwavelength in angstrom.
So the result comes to 0.6 angstrom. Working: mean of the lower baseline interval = 13.3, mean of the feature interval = 12.7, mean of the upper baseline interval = 13.1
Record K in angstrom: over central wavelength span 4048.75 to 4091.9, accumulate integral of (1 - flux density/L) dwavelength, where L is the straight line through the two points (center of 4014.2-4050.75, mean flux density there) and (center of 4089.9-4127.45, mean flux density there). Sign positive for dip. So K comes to -0.9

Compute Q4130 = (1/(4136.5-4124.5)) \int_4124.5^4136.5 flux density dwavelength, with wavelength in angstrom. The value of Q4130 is 13.2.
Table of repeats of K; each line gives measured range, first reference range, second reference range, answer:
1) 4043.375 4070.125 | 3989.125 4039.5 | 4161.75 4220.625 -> -1.11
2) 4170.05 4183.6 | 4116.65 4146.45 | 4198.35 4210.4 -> -0.17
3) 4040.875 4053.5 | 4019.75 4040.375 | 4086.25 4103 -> -0.75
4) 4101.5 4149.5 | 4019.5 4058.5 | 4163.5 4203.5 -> 1.52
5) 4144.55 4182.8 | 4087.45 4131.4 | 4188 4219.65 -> -2.00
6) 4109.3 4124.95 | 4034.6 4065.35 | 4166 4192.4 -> 0.61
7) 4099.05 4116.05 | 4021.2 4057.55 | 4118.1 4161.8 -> 1.08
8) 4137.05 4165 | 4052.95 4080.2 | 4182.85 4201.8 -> -0.36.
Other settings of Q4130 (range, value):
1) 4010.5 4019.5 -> 12.8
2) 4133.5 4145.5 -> 12.9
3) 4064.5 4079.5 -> 12.9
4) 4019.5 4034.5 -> 12.9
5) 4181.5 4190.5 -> 12.6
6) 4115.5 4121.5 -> 13.2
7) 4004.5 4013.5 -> 13.2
